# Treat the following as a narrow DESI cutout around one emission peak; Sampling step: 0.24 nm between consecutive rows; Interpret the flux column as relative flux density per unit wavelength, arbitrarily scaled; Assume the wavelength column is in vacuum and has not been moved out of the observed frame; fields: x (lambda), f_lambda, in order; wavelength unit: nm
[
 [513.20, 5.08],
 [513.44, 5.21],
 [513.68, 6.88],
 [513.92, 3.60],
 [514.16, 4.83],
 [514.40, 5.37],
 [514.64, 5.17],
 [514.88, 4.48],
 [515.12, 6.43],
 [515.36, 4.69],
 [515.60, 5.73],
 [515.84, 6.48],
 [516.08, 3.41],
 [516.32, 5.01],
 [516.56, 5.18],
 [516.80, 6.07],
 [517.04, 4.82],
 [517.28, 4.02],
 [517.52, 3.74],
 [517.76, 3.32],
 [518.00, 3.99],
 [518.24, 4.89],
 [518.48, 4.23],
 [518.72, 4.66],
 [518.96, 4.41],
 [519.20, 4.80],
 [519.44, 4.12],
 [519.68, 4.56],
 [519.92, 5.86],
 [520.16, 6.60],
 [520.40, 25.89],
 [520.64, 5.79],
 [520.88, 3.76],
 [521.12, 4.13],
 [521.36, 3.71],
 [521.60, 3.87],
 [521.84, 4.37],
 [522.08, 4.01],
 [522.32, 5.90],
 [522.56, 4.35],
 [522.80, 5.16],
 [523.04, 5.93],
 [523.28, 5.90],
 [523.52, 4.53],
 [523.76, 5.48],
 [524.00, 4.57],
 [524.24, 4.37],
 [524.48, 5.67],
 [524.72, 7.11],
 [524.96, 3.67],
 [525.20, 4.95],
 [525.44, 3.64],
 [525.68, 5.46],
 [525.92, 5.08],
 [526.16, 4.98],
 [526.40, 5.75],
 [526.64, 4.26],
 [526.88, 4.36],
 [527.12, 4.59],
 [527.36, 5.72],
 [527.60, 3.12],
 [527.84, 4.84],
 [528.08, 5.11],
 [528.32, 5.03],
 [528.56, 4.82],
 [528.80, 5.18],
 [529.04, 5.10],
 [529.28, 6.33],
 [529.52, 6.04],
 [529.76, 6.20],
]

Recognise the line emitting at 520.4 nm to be Hbeta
